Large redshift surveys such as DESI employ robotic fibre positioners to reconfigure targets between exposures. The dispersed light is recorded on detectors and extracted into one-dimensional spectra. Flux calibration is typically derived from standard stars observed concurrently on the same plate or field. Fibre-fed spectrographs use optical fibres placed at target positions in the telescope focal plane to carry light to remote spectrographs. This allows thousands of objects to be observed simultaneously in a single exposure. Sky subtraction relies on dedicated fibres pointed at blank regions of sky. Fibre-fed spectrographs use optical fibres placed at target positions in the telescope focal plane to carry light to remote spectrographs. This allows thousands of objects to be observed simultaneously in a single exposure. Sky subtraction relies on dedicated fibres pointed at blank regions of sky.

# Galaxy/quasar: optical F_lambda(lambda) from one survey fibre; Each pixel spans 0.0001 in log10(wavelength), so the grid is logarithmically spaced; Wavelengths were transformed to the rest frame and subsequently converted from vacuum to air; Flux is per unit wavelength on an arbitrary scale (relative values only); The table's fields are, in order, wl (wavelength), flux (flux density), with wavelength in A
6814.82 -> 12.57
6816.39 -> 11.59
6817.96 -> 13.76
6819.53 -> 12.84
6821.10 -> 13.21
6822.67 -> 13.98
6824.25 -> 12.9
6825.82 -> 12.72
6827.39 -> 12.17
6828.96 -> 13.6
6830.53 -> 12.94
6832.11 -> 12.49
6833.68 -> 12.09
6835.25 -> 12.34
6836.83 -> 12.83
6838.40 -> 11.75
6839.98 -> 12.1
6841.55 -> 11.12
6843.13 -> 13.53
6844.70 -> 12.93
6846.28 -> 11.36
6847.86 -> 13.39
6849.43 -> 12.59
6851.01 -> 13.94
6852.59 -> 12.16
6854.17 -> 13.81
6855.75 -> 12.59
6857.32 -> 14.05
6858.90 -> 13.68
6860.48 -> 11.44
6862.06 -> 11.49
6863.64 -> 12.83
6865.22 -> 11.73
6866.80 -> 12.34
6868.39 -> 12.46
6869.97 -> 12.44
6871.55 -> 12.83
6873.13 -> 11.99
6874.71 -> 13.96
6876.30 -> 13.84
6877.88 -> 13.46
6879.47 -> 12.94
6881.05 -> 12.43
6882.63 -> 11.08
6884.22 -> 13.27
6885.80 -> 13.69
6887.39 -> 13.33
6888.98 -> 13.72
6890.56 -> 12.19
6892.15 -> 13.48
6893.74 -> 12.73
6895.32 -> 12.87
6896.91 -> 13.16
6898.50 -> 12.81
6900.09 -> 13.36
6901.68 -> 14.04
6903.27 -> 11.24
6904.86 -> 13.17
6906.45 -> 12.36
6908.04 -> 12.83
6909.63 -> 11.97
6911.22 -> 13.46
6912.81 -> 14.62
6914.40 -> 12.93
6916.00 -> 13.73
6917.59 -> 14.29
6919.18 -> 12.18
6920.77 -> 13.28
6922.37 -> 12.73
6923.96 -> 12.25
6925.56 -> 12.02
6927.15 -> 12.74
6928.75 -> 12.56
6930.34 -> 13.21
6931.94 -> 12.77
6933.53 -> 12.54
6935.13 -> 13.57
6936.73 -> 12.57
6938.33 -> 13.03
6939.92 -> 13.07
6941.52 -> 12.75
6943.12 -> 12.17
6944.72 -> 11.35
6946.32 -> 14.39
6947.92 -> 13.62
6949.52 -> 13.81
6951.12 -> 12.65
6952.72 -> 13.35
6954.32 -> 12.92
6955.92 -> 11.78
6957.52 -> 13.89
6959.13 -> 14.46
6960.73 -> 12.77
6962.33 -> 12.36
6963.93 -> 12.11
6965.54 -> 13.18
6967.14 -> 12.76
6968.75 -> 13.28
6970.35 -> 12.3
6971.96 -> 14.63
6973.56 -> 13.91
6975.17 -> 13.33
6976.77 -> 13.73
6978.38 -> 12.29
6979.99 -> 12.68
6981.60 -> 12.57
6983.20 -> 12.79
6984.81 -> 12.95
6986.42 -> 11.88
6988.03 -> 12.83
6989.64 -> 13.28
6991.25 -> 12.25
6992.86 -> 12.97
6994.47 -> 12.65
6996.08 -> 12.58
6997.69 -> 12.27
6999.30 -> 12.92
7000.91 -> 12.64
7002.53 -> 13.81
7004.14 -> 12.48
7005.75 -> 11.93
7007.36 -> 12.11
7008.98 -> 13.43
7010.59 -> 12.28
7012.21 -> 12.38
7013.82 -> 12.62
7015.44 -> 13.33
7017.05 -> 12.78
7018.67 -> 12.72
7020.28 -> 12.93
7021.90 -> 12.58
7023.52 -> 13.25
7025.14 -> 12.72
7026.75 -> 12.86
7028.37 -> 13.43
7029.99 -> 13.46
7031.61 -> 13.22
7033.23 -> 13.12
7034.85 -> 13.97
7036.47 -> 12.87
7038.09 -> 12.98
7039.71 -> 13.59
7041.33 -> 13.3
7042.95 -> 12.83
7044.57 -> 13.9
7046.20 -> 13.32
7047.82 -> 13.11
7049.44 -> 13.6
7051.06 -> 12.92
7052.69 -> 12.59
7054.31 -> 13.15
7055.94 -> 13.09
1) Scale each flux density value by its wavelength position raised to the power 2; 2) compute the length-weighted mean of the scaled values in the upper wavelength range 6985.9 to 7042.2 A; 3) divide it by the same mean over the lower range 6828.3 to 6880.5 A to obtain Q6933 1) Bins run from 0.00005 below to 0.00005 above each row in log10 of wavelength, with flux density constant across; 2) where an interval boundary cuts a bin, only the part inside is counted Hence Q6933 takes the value 1.1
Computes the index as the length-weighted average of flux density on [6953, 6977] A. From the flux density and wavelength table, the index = 13.2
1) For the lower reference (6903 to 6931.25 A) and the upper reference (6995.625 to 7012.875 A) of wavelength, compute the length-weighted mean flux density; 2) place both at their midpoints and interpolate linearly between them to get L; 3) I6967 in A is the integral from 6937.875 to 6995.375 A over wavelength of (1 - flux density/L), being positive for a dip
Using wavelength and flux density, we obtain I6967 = -1.01 A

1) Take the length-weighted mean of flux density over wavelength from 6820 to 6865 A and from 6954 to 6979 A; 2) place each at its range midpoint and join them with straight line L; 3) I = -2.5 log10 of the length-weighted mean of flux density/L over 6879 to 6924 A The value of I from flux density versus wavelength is -0.01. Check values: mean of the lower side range 12.7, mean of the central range 13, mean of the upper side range 13.1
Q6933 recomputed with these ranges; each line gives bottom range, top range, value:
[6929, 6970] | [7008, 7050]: 1.03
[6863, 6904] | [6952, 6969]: 1.03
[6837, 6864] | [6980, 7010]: 1.05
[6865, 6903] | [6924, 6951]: 1.01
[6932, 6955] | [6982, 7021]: 0.99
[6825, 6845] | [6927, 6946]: 1.05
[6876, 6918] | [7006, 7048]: 1.04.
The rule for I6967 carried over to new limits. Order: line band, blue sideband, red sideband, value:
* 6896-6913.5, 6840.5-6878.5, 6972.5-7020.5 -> -0.32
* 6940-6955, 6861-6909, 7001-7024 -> -0.28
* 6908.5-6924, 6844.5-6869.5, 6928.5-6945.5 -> -0.60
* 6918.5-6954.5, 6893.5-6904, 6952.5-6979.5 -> 0.47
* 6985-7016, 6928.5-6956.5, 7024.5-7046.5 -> 1.09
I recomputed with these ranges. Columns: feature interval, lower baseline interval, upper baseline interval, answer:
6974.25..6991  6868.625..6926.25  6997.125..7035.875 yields 0.01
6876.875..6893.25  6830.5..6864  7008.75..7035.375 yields -0.02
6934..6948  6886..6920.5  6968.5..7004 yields 0.01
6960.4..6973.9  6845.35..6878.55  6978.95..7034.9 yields -0.02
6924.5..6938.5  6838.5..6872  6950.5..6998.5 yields 0.00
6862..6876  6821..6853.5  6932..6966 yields 0.02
